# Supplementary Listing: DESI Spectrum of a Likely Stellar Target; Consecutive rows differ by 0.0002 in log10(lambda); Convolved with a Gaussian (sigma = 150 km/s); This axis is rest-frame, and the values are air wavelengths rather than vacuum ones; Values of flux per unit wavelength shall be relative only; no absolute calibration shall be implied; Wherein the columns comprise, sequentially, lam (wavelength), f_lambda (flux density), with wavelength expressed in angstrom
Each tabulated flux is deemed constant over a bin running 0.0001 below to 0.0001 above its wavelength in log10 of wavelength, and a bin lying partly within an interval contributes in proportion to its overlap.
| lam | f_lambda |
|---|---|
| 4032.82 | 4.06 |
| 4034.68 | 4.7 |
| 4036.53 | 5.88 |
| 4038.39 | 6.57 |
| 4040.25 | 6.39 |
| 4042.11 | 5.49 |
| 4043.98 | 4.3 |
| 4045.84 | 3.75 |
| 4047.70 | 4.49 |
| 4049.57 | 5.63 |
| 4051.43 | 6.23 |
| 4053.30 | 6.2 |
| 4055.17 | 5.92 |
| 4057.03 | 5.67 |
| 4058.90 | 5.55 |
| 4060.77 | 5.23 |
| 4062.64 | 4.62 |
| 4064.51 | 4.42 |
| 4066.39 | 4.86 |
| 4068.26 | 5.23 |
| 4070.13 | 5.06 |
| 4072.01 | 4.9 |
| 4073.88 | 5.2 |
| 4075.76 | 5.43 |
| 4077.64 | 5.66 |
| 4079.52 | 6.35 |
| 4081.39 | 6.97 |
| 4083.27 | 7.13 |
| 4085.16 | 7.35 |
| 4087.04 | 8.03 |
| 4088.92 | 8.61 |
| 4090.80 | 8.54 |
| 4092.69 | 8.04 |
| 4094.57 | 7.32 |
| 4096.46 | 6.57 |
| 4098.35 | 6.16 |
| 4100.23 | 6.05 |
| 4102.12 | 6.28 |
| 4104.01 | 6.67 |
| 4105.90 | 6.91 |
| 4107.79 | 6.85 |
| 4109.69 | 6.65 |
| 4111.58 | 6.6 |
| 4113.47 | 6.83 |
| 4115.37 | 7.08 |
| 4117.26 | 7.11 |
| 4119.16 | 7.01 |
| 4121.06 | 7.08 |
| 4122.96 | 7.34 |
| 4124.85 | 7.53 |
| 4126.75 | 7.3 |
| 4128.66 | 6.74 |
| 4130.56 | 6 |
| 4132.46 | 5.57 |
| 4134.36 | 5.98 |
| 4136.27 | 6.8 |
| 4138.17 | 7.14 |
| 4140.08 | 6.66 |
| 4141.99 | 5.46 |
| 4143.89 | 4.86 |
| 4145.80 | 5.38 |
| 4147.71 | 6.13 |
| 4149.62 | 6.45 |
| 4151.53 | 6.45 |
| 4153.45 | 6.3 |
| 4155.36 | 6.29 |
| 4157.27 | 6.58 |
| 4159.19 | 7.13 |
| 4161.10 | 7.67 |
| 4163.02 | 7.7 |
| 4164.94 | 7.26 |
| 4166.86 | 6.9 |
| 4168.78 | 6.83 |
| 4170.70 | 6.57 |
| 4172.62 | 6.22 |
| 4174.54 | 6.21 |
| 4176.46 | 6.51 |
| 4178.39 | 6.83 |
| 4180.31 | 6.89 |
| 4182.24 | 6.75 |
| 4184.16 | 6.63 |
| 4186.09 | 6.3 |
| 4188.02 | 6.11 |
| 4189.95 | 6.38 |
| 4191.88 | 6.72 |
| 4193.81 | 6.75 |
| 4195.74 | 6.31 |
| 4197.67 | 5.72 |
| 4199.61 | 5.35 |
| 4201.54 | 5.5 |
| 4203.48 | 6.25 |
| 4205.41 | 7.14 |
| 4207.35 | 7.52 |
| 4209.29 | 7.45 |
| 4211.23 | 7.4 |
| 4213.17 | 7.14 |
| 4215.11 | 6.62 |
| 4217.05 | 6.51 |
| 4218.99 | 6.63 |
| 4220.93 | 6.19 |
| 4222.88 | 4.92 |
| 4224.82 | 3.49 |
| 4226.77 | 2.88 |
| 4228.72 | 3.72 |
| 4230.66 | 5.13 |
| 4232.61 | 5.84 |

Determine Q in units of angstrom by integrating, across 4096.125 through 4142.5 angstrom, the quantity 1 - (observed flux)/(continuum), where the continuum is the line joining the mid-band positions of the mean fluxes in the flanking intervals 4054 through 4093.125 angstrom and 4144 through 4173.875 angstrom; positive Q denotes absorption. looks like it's -2.1 angstrom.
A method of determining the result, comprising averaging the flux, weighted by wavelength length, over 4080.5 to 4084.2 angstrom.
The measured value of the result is 7.05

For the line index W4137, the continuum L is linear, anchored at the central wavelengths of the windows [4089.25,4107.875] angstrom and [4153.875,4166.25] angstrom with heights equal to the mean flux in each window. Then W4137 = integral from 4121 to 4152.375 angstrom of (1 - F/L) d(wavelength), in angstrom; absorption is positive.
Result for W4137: 2.9 angstrom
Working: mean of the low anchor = 7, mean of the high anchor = 7.07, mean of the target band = 6.39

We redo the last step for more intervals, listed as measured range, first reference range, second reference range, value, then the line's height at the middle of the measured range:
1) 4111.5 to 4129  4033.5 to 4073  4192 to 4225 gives -4.09 angstrom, 5.75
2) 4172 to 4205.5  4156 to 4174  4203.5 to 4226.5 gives 1.59 angstrom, 6.66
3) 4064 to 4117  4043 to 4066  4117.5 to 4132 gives -3.72 angstrom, 6.08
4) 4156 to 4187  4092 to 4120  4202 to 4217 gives 0.49 angstrom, 6.92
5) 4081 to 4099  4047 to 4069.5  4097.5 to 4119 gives -3.87 angstrom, 6.19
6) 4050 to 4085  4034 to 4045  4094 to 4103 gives 2.05 angstrom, 5.98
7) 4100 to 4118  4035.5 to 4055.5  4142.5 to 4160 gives -2.52 angstrom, 5.9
